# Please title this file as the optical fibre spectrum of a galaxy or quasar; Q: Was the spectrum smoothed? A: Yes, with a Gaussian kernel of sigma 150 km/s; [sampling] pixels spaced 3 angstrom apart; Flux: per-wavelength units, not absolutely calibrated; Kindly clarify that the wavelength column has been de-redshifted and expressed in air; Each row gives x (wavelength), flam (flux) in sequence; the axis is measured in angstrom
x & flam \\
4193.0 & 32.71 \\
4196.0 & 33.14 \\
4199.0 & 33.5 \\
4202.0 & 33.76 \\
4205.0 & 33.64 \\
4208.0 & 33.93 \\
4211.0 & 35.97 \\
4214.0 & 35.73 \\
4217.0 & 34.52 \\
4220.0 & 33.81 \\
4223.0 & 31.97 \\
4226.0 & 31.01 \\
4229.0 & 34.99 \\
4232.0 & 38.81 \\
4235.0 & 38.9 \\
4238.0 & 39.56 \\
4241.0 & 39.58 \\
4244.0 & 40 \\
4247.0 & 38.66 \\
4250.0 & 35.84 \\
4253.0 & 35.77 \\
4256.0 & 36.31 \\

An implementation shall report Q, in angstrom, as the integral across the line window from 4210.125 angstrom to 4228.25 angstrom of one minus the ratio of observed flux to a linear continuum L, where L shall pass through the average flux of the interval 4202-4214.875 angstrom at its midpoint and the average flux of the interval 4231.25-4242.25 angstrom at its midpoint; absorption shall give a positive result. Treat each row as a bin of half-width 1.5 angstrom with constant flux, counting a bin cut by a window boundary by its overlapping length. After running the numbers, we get 1.3 angstrom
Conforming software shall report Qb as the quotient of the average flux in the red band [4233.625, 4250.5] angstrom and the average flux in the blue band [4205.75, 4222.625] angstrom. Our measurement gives 1.1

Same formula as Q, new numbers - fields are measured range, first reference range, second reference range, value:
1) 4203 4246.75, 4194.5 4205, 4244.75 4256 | -0.9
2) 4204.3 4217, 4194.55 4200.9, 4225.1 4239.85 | -0.1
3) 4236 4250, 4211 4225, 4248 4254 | -1.4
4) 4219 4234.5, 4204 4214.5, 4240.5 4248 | 1.1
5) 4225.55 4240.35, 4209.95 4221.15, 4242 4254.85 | -0.3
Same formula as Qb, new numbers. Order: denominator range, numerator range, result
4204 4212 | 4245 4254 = 1.07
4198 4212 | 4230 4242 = 1.14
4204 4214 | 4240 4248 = 1.14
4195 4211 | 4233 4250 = 1.15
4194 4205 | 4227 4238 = 1.12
